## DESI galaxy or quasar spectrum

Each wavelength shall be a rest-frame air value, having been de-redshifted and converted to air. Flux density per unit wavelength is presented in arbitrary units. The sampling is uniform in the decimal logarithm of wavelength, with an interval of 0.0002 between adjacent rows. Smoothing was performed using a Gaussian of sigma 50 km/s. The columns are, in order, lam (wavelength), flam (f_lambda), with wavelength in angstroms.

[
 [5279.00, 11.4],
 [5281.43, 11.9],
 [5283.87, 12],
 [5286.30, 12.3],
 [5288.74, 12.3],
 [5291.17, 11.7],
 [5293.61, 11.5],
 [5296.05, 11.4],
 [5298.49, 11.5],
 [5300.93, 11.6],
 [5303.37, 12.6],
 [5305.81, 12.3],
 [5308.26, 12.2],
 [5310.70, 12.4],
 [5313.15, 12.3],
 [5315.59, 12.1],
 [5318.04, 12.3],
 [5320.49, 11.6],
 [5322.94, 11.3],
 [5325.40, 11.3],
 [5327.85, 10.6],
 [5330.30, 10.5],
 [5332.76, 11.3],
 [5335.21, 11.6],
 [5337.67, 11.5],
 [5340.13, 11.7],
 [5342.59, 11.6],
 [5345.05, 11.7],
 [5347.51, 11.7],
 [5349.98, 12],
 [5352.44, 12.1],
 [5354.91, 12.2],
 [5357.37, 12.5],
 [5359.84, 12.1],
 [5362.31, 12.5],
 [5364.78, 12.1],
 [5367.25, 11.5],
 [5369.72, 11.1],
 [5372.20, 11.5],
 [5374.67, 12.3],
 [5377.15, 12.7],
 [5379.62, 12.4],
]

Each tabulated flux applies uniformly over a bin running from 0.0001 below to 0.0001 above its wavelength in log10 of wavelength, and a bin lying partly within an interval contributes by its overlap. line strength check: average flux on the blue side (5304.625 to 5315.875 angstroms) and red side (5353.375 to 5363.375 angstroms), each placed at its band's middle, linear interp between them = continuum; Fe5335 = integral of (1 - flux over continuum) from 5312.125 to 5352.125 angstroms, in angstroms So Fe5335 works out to 2.3 angstroms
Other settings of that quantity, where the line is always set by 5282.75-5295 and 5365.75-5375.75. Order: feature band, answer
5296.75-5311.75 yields -0.23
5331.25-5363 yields -0.43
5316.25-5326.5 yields 0.14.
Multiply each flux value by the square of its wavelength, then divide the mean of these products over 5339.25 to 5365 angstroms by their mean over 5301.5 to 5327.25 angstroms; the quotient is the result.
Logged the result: 1.0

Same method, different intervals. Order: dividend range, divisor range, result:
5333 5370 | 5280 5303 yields 1.03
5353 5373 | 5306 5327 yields 1.02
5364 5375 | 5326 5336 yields 1.07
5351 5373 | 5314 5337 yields 1.06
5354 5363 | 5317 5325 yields 1.07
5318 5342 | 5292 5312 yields 0.96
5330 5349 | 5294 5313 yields 0.97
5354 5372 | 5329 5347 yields 1.06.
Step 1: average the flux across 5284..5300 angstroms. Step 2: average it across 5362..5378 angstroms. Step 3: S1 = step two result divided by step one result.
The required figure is 1.01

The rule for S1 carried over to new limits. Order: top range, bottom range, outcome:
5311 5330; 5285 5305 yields 0.98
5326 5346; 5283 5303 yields 0.96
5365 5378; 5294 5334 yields 1.01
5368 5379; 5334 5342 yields 1.03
